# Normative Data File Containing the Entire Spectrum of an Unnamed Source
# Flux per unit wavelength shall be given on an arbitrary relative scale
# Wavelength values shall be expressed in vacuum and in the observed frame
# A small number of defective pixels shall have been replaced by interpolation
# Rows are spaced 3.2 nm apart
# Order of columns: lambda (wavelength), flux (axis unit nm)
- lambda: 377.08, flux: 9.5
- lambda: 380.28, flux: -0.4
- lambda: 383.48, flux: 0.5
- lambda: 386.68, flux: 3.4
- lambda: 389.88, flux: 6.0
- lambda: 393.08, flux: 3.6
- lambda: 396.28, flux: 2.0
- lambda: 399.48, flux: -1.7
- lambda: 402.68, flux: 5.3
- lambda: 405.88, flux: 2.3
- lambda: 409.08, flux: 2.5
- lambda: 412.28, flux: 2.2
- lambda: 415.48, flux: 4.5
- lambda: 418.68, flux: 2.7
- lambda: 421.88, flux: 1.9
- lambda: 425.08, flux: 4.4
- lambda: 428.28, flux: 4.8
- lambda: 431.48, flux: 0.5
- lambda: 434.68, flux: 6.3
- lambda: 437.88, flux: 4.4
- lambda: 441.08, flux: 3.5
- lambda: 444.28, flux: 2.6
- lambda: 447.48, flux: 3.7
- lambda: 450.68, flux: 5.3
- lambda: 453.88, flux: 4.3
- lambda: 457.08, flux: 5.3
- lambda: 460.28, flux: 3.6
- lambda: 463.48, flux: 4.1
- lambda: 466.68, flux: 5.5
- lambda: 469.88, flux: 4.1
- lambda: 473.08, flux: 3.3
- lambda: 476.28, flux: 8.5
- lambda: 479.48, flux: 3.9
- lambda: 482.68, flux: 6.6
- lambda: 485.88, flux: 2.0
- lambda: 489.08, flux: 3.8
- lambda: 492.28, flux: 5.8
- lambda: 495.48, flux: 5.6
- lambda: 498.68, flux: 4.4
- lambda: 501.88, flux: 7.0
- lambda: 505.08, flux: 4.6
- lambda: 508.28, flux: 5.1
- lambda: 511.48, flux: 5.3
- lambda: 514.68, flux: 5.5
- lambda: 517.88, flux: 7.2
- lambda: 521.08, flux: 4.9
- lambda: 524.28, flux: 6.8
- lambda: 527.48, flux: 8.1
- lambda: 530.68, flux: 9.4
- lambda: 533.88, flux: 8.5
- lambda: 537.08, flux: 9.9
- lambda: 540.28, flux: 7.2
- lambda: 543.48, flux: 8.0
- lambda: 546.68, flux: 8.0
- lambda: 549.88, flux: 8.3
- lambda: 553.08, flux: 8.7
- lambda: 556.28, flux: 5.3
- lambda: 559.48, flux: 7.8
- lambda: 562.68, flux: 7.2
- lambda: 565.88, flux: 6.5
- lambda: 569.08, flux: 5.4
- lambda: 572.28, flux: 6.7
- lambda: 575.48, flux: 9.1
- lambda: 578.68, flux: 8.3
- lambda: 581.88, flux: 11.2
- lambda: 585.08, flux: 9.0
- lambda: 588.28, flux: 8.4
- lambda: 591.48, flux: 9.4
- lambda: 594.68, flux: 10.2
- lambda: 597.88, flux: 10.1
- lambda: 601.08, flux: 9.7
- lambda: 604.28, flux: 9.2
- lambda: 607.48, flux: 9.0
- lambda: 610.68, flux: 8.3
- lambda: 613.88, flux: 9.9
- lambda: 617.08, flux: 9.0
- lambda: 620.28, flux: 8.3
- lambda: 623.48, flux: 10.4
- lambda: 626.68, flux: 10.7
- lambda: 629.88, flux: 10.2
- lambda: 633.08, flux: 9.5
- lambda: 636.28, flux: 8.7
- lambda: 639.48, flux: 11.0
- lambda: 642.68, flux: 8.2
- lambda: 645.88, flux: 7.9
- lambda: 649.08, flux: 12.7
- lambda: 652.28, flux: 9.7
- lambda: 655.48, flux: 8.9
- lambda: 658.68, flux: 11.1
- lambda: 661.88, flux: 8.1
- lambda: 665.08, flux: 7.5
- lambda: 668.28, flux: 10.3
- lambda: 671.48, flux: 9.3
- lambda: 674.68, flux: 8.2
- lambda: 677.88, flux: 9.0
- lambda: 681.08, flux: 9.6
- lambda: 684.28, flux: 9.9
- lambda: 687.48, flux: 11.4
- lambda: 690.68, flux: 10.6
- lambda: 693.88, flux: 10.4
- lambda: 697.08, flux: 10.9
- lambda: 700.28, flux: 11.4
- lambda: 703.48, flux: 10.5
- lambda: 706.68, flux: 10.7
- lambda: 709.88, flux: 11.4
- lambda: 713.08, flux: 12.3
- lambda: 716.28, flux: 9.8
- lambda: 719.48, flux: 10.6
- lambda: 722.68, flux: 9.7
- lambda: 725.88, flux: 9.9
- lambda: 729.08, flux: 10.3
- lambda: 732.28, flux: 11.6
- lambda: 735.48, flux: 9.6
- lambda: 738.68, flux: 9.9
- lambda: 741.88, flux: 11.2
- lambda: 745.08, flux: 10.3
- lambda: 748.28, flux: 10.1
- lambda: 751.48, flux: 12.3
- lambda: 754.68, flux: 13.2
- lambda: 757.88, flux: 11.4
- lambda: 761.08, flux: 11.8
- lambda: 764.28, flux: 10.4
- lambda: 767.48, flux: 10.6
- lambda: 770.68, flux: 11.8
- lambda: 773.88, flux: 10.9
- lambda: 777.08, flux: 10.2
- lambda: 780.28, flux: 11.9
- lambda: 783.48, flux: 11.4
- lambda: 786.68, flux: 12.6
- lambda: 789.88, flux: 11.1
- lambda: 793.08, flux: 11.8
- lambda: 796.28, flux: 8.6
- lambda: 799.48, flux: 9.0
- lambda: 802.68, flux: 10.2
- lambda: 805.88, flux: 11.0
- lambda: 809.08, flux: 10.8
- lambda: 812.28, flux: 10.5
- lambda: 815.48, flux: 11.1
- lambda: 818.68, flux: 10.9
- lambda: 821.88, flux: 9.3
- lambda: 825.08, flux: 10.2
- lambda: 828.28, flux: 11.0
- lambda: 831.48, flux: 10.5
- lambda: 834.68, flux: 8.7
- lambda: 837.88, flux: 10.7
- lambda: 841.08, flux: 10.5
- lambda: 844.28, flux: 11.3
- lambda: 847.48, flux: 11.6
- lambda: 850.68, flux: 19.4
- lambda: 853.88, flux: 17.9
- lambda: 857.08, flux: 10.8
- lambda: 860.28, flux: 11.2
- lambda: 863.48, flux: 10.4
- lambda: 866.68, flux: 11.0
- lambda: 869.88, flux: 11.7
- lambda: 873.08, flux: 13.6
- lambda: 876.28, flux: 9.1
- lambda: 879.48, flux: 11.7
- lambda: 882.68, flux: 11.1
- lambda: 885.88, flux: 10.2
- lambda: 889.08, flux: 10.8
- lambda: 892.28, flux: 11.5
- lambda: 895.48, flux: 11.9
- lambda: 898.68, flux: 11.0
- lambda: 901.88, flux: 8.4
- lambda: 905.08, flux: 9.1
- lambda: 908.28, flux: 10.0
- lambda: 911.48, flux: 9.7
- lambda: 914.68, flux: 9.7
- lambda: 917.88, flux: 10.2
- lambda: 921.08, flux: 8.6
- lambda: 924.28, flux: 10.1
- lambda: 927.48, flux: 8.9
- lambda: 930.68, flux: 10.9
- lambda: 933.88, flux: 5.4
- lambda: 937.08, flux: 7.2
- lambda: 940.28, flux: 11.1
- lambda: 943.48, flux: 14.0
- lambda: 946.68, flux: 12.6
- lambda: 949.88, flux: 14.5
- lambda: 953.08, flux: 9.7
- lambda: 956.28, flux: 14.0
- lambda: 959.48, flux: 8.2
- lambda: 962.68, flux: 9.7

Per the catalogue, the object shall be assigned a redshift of 0.298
